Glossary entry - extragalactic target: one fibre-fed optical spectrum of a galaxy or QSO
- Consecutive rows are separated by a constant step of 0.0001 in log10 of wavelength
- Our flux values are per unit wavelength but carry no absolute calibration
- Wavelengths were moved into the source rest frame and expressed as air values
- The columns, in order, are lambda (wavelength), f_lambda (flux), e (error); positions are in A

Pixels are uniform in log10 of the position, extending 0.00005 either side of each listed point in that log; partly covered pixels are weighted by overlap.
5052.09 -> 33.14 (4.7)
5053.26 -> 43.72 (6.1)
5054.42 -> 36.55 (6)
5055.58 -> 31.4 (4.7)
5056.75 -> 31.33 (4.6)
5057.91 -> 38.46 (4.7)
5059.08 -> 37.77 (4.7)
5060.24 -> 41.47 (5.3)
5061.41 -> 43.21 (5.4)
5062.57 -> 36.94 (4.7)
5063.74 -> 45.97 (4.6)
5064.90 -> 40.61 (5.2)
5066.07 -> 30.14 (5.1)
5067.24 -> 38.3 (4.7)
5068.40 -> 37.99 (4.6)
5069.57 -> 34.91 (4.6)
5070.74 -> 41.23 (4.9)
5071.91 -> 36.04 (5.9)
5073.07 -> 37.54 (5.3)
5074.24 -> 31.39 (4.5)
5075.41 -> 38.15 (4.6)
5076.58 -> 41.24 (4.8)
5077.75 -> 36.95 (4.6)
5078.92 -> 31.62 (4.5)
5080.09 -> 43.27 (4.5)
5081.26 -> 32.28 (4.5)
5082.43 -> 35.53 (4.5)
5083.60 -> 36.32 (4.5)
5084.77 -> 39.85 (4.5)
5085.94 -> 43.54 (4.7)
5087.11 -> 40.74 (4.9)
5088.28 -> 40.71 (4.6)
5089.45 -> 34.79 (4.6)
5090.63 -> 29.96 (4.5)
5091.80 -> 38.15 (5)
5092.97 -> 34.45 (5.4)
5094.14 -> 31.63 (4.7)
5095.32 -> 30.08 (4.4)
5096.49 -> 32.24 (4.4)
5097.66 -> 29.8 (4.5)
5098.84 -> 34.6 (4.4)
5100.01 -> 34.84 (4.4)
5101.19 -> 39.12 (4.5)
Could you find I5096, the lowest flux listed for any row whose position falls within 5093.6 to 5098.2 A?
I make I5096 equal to 29.8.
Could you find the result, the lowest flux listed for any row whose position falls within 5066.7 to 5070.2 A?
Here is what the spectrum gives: 34.91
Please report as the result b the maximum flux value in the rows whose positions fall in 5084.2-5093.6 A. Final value 43.54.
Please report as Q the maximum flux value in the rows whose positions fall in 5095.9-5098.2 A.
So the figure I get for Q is 32.24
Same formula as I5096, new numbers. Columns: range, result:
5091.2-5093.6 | 34.45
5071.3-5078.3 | 31.39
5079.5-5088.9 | 32.28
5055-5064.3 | 31.33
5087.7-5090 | 34.79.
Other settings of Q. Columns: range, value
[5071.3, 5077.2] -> 41.24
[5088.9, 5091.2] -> 34.79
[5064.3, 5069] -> 40.61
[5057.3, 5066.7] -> 45.97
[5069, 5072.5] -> 41.23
